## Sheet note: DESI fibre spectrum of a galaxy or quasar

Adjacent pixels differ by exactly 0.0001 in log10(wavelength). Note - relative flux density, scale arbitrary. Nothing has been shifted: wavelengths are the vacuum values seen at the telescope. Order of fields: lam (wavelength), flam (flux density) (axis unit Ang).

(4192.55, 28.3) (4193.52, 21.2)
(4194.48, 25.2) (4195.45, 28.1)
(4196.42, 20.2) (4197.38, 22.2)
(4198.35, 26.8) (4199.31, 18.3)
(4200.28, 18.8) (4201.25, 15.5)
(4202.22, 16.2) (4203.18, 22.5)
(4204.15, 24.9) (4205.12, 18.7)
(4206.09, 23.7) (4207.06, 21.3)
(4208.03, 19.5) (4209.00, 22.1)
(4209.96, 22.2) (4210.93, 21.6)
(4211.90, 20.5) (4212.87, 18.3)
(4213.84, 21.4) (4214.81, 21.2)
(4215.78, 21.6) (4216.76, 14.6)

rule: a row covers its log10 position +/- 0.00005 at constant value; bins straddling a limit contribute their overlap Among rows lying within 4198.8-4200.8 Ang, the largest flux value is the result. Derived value 18.8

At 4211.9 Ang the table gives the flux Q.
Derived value 20.5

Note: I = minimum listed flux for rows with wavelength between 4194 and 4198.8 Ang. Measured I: 20.2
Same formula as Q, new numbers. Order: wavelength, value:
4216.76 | 14.6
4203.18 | 22.5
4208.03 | 19.5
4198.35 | 26.8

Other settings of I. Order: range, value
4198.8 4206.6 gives 15.5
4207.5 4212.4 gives 19.5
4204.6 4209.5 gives 18.7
